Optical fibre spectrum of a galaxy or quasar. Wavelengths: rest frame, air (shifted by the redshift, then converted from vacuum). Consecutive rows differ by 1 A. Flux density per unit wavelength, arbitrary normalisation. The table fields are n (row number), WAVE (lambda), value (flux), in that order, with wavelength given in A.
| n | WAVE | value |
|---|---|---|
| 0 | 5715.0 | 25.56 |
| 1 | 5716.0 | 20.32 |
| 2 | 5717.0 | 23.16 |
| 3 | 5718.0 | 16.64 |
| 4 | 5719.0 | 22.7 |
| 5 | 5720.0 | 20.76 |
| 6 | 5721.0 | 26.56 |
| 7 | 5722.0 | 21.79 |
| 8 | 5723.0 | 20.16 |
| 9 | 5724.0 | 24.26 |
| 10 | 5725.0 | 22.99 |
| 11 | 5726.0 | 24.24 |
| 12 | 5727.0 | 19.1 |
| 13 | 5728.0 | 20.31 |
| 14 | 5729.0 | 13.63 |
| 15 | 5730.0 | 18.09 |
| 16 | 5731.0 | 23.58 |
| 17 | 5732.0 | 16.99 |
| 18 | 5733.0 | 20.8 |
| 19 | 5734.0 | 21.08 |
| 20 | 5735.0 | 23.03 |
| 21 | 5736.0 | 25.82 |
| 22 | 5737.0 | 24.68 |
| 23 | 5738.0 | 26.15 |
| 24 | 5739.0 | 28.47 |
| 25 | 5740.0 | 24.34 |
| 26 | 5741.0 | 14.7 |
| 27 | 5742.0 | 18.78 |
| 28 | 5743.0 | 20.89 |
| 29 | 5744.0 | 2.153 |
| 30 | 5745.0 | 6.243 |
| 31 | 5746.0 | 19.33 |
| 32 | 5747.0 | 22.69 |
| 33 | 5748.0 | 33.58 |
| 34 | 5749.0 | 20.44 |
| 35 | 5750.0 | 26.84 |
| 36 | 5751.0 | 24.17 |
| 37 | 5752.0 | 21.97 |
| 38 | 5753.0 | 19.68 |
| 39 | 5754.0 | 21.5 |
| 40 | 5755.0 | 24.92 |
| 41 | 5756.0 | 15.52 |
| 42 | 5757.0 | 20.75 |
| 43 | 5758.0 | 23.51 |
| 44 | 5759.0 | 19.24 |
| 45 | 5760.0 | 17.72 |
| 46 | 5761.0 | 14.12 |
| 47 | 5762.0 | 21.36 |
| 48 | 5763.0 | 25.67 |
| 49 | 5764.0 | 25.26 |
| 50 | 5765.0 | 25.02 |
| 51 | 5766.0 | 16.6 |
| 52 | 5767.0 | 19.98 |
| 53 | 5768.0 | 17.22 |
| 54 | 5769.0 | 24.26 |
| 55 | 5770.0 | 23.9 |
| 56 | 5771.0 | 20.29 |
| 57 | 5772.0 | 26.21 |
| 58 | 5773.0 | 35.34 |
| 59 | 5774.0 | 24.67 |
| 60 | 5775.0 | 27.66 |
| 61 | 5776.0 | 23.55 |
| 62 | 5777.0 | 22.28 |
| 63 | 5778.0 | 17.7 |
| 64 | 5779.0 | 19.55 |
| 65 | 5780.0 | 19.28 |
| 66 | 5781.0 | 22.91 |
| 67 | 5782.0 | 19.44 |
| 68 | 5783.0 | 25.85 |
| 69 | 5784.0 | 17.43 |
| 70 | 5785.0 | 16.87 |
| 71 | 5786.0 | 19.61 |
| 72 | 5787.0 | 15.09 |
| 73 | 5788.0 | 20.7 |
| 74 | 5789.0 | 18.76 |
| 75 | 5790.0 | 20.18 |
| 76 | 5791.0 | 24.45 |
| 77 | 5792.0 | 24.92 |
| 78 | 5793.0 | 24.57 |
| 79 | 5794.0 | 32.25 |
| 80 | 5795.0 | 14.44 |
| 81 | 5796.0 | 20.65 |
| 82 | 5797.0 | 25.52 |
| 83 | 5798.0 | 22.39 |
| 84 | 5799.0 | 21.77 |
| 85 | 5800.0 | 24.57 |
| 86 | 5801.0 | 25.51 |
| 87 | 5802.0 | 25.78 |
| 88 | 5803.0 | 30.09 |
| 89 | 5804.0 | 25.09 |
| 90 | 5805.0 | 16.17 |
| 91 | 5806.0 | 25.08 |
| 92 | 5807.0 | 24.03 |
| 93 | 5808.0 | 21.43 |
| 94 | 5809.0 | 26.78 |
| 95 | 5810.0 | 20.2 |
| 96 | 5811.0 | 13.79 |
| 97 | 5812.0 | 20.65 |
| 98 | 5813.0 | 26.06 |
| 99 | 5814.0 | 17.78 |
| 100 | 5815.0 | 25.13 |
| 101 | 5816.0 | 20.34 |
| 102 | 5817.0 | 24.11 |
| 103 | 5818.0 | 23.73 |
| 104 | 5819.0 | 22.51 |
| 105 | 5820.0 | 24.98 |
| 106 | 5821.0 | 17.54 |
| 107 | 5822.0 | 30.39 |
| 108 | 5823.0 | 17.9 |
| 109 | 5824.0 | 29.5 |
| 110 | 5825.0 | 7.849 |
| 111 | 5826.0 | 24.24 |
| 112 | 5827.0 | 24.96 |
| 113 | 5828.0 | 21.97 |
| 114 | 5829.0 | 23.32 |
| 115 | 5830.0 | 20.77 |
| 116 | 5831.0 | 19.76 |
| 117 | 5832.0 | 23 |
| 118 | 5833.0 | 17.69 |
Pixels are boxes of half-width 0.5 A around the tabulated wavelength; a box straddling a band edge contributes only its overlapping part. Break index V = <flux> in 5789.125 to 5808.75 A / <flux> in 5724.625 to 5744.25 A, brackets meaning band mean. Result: 1.14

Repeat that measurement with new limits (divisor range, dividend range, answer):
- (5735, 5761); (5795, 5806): 1.12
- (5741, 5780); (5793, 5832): 1.07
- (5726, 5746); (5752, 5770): 1.07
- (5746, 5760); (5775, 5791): 0.91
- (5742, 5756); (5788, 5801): 1.14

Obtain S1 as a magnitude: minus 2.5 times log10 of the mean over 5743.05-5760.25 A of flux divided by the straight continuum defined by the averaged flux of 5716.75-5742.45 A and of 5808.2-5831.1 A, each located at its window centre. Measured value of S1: 0.09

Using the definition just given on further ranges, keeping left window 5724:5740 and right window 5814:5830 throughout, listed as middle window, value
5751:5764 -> 0.07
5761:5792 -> 0.02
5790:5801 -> -0.06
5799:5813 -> -0.04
